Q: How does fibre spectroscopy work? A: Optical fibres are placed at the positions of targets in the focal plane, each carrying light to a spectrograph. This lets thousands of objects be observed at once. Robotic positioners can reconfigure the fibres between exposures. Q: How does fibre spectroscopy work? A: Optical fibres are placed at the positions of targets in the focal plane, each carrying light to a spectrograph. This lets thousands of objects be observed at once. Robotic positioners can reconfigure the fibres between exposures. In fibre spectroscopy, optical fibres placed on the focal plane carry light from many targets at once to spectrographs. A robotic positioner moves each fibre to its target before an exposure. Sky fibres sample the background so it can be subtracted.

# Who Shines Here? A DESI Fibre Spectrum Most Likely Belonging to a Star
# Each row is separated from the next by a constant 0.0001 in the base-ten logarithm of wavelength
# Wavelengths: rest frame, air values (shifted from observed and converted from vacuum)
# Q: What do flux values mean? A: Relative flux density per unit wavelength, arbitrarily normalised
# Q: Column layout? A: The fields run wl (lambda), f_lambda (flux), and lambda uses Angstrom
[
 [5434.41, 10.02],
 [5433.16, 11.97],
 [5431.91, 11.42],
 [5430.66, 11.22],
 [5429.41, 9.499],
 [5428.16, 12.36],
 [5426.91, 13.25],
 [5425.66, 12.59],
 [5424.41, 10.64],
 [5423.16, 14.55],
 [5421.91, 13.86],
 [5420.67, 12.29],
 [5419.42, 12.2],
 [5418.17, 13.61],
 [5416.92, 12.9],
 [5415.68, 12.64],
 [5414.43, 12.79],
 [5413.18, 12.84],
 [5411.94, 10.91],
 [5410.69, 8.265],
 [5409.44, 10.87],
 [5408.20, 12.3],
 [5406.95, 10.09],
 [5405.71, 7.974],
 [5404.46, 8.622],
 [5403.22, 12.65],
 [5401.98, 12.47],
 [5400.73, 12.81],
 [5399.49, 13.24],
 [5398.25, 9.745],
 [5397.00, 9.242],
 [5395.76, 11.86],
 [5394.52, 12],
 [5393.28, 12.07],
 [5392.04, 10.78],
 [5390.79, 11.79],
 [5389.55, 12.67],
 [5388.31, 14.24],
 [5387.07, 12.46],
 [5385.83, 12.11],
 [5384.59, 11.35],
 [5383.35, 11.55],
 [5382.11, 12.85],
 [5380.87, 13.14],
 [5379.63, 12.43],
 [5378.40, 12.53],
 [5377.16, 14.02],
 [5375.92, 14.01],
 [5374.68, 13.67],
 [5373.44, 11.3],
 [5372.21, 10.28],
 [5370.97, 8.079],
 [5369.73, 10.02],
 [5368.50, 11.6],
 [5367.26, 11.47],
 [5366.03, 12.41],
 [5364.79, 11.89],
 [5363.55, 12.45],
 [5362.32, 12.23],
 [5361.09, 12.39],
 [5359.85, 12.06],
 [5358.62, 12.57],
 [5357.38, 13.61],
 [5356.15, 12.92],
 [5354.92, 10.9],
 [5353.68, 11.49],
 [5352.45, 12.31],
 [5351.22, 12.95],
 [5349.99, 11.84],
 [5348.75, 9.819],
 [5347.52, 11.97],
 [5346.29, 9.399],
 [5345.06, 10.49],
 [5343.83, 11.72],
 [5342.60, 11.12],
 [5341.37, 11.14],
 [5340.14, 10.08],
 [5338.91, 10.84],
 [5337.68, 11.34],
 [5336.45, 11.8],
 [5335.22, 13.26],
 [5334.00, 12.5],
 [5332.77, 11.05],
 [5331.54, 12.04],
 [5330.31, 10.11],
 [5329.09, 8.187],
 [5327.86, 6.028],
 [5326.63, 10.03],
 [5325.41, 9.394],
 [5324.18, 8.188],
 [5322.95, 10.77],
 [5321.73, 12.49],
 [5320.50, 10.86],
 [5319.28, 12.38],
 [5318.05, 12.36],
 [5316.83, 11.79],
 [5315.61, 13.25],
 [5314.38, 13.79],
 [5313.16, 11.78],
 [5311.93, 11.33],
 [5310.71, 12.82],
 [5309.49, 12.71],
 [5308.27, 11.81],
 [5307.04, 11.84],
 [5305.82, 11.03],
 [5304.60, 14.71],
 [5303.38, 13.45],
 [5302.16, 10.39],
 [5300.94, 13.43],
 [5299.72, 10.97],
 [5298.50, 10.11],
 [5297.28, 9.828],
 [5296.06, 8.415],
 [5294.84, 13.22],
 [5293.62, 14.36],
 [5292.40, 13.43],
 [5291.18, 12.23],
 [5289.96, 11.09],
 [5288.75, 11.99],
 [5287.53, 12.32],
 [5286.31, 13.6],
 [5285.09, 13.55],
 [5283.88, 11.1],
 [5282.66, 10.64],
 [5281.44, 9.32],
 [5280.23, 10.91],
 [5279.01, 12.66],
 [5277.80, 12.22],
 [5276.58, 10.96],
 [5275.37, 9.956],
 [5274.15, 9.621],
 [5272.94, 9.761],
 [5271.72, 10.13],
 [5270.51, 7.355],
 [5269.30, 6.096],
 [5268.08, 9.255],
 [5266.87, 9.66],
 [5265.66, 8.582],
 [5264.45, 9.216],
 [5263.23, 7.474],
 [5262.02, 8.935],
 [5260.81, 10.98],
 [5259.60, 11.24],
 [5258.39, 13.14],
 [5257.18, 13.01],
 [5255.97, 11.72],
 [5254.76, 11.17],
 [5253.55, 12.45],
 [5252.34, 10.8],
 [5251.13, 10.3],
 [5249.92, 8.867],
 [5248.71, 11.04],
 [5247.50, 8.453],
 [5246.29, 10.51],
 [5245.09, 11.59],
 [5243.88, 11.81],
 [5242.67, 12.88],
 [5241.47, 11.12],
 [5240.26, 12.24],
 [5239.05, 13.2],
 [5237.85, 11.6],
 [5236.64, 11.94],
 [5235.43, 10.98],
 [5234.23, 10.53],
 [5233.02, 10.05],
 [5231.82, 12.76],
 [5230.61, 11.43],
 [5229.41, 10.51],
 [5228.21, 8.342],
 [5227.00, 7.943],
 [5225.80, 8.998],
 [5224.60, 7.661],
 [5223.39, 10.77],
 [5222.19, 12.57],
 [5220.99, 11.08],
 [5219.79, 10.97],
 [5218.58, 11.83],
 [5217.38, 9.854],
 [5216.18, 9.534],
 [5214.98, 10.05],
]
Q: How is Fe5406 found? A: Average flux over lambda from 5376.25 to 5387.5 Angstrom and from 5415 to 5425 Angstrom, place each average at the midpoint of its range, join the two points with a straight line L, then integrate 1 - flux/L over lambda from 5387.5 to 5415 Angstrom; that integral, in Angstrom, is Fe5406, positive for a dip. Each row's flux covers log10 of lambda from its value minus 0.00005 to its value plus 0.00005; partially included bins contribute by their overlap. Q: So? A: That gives 2.8 Angstrom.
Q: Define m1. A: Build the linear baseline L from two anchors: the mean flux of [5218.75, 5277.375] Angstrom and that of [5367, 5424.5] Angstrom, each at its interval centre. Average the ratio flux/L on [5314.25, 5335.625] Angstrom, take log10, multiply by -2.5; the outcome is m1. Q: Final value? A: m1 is 0.02 mag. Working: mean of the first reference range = 10.5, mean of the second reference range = 11.8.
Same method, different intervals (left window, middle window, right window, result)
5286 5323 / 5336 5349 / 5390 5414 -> 0.08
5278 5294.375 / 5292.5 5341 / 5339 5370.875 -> 0.04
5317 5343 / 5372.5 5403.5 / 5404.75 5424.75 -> -0.07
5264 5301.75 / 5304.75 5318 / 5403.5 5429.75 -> -0.12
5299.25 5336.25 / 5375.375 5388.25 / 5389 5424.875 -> -0.10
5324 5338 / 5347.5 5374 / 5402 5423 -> -0.08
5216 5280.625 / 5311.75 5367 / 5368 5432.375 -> -0.01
